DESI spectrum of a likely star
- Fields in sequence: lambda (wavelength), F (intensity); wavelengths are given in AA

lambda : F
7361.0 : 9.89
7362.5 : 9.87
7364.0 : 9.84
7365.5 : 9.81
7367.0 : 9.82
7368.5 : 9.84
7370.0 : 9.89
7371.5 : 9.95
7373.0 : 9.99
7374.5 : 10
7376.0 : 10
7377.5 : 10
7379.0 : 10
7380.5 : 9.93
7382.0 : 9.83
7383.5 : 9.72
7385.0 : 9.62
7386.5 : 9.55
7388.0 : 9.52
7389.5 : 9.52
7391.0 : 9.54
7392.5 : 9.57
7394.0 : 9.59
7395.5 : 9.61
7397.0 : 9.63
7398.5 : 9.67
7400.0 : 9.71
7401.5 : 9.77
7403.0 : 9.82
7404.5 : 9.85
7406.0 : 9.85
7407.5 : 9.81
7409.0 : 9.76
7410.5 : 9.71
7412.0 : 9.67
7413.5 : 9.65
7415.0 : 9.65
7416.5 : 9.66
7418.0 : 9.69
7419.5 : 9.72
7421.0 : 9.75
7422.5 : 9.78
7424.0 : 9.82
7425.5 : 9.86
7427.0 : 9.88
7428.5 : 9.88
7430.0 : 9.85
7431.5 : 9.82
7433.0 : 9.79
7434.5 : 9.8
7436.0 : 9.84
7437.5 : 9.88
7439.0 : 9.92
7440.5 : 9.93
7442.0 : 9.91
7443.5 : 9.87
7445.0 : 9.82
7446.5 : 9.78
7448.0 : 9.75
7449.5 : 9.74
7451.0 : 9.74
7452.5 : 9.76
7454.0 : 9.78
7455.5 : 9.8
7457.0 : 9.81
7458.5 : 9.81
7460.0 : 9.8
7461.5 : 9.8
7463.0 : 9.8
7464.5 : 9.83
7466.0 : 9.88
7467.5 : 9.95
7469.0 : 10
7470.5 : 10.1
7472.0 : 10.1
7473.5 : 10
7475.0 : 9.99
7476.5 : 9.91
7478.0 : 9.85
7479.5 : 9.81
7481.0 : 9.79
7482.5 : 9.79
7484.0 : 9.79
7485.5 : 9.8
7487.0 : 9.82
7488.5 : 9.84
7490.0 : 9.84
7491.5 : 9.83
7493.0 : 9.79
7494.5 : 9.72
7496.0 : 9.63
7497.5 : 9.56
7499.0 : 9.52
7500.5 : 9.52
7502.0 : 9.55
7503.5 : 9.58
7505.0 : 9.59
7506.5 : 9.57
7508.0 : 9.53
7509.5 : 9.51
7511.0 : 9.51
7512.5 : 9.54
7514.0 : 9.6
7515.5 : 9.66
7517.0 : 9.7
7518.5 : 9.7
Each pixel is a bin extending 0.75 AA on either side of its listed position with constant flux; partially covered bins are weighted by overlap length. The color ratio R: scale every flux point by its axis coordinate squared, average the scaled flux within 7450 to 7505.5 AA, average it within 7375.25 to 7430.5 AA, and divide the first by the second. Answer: 1.03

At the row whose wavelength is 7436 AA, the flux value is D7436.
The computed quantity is 9.84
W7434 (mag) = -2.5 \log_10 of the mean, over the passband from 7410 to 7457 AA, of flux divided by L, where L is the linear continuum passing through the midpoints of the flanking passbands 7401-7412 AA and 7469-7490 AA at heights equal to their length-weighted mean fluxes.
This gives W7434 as 0.004 mag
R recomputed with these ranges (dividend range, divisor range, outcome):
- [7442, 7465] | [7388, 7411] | 1.03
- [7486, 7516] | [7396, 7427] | 1.01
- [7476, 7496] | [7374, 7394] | 1.03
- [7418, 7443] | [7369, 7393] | 1.02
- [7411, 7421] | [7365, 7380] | 0.99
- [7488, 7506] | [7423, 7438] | 1.00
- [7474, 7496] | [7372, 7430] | 1.03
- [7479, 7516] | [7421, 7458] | 1.00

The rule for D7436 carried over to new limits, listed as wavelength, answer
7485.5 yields 9.8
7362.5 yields 9.87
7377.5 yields 10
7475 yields 9.99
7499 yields 9.52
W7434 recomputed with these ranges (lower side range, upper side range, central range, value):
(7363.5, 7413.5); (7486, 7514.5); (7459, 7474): -0.027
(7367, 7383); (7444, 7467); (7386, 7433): 0.017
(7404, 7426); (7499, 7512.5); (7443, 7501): -0.022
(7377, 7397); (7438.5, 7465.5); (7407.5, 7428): 0.000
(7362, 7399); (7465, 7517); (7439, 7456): -0.006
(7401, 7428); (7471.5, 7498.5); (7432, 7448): -0.007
